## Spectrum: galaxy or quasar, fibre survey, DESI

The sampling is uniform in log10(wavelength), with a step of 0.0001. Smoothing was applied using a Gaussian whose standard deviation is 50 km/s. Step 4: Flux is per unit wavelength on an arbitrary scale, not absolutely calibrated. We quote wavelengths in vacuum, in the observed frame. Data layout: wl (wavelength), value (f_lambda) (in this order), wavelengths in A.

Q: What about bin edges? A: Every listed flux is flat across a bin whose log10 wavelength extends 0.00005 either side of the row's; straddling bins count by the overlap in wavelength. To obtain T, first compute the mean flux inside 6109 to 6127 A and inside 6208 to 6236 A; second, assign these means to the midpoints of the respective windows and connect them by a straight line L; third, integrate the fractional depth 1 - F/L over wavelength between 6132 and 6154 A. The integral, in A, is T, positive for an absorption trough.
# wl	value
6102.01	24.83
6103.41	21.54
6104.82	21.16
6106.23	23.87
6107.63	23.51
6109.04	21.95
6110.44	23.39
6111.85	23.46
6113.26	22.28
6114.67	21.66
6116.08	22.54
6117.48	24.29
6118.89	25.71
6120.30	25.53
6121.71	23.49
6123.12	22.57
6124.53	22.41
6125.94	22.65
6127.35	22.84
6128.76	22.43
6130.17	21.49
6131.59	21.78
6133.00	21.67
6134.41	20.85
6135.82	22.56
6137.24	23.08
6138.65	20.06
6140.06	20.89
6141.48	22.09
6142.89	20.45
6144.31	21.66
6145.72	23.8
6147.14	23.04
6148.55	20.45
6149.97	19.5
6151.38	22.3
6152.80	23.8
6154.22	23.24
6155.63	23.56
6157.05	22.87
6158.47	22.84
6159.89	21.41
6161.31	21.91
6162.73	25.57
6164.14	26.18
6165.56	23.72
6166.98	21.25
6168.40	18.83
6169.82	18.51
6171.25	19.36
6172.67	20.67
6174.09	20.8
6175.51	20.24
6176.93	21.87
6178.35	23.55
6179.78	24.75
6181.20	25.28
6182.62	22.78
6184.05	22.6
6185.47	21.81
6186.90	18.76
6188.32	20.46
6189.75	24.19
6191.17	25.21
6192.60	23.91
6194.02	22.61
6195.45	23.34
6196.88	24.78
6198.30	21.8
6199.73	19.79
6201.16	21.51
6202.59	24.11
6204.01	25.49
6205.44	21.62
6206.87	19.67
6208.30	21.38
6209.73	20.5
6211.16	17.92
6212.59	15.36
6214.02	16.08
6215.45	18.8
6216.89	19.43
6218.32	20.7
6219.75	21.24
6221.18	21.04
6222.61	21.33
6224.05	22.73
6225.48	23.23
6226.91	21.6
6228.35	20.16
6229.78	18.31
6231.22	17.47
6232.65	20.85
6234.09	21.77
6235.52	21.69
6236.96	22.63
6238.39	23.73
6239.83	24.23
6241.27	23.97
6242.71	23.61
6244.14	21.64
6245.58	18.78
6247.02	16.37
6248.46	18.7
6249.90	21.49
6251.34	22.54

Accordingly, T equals 0.7 A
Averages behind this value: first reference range 23.3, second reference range 20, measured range 21.8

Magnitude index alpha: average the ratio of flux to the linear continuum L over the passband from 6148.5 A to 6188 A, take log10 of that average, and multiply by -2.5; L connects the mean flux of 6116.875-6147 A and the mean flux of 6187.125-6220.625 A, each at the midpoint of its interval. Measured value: -0.01 mag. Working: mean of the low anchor 22.5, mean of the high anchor 21.3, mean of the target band 22.1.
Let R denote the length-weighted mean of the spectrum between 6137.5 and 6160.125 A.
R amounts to 22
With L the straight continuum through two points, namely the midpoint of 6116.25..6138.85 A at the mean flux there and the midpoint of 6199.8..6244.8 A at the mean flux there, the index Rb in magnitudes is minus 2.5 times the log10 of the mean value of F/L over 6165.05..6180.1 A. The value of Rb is 0.04 mag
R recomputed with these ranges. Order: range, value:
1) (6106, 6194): 22.4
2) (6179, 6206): 22.9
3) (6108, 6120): 23.3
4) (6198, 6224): 20.5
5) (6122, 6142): 22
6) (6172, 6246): 21.6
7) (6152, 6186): 22.4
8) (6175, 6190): 22.4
